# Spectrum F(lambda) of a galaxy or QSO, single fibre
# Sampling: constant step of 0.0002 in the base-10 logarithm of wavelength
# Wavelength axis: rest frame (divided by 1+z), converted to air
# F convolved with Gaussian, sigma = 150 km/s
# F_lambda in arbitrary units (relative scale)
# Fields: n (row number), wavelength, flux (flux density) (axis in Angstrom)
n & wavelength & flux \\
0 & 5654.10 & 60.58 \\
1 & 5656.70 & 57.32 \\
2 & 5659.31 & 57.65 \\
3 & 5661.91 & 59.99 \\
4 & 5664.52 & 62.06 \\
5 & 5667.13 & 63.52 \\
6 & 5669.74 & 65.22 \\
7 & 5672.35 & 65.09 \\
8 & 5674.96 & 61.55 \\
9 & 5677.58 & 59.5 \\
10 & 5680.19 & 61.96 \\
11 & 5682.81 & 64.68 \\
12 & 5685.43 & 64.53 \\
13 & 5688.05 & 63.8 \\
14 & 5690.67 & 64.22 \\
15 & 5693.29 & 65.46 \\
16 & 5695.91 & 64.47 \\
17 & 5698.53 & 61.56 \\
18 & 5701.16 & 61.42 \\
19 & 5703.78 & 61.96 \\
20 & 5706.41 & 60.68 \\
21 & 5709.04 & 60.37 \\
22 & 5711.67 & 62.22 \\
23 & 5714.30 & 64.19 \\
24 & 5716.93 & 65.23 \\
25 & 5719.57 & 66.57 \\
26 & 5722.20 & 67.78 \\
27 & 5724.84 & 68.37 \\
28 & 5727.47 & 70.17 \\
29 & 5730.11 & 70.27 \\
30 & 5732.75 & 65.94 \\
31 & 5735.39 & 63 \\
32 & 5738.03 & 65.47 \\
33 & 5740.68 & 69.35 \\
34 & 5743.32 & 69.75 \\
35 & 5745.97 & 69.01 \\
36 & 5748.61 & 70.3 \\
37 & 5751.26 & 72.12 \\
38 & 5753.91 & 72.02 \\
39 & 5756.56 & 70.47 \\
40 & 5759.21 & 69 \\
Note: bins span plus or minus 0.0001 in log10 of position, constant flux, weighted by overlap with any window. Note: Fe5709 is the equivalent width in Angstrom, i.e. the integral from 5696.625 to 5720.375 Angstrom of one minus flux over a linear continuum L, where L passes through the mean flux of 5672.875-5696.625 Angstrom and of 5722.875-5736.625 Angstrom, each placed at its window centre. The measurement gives 1.1 Angstrom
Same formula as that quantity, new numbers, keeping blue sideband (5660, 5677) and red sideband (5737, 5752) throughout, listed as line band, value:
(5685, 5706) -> 0.5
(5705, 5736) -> 0.8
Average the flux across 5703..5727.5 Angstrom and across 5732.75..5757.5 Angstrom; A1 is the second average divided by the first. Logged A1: 1.07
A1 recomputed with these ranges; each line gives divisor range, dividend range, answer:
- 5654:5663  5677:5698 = 1.08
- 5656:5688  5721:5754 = 1.11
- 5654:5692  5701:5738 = 1.05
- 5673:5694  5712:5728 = 1.05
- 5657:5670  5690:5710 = 1.02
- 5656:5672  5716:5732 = 1.11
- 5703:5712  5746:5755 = 1.16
